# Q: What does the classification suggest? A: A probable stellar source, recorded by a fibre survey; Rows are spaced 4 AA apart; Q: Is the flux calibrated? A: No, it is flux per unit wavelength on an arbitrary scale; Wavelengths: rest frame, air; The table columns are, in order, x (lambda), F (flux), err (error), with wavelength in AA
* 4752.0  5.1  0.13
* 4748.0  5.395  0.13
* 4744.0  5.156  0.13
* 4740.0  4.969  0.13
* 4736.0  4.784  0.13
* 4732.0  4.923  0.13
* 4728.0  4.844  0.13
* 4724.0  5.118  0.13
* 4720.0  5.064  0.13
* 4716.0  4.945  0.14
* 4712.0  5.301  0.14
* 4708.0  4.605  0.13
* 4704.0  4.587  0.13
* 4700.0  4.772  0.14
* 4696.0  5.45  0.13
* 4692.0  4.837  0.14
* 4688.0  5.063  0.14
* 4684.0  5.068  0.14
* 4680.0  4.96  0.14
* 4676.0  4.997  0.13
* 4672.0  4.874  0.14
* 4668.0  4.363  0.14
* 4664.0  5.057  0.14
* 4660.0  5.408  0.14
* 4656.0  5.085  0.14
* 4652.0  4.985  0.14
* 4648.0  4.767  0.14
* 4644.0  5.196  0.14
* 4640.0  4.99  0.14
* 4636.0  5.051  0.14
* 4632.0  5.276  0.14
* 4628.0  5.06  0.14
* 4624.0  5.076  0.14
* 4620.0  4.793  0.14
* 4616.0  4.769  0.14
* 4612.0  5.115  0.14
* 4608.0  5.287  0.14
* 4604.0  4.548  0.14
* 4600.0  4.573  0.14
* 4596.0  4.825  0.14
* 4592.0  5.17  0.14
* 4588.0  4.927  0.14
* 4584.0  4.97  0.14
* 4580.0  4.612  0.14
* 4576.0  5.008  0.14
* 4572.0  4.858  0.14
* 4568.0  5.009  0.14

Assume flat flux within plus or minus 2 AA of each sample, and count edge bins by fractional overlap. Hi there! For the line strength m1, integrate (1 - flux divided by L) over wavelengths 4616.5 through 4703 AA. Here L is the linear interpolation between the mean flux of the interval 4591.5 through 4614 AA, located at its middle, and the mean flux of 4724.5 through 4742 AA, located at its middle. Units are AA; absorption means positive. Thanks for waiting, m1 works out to -1.7 AA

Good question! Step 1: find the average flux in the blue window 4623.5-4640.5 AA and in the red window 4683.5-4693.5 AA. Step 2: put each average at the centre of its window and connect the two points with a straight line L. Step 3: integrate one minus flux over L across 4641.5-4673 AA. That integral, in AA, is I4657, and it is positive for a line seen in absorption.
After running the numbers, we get 0.49 AA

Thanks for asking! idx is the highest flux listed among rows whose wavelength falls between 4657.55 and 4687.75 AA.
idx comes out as 5.408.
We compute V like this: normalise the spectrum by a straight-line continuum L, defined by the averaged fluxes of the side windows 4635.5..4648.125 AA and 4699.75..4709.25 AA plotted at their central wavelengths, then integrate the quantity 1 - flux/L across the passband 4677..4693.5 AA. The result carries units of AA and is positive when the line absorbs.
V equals -0.8 AA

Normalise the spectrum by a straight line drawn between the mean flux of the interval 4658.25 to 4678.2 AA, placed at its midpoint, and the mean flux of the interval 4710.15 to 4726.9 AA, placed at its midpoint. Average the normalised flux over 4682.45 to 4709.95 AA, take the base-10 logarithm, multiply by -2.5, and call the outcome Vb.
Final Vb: 0.02 mag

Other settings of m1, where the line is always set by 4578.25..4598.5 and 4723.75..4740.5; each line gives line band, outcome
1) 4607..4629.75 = -0.5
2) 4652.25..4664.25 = -0.7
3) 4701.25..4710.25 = 0.5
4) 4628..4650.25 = -0.7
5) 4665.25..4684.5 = 0.2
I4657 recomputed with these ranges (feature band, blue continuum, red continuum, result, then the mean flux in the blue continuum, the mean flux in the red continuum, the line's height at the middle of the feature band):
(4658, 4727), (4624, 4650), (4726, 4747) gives 0.5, 5.06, 4.96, 5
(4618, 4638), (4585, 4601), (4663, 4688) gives -0.6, 4.9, 4.89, 4.9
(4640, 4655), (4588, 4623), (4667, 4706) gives -0.3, 4.89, 4.91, 4.9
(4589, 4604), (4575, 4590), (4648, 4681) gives 0.2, 4.87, 4.95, 4.88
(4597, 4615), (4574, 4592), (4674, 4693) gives 0.2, 4.91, 4.99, 4.93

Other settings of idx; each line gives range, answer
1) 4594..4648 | 5.287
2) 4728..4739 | 4.923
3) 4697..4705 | 4.772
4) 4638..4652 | 5.196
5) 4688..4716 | 5.45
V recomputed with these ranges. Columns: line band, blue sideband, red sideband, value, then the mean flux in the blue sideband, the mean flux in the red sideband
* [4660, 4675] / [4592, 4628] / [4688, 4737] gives 0.2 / 4.9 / 4.94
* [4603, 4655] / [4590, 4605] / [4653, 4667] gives -0.5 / 4.79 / 5.11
